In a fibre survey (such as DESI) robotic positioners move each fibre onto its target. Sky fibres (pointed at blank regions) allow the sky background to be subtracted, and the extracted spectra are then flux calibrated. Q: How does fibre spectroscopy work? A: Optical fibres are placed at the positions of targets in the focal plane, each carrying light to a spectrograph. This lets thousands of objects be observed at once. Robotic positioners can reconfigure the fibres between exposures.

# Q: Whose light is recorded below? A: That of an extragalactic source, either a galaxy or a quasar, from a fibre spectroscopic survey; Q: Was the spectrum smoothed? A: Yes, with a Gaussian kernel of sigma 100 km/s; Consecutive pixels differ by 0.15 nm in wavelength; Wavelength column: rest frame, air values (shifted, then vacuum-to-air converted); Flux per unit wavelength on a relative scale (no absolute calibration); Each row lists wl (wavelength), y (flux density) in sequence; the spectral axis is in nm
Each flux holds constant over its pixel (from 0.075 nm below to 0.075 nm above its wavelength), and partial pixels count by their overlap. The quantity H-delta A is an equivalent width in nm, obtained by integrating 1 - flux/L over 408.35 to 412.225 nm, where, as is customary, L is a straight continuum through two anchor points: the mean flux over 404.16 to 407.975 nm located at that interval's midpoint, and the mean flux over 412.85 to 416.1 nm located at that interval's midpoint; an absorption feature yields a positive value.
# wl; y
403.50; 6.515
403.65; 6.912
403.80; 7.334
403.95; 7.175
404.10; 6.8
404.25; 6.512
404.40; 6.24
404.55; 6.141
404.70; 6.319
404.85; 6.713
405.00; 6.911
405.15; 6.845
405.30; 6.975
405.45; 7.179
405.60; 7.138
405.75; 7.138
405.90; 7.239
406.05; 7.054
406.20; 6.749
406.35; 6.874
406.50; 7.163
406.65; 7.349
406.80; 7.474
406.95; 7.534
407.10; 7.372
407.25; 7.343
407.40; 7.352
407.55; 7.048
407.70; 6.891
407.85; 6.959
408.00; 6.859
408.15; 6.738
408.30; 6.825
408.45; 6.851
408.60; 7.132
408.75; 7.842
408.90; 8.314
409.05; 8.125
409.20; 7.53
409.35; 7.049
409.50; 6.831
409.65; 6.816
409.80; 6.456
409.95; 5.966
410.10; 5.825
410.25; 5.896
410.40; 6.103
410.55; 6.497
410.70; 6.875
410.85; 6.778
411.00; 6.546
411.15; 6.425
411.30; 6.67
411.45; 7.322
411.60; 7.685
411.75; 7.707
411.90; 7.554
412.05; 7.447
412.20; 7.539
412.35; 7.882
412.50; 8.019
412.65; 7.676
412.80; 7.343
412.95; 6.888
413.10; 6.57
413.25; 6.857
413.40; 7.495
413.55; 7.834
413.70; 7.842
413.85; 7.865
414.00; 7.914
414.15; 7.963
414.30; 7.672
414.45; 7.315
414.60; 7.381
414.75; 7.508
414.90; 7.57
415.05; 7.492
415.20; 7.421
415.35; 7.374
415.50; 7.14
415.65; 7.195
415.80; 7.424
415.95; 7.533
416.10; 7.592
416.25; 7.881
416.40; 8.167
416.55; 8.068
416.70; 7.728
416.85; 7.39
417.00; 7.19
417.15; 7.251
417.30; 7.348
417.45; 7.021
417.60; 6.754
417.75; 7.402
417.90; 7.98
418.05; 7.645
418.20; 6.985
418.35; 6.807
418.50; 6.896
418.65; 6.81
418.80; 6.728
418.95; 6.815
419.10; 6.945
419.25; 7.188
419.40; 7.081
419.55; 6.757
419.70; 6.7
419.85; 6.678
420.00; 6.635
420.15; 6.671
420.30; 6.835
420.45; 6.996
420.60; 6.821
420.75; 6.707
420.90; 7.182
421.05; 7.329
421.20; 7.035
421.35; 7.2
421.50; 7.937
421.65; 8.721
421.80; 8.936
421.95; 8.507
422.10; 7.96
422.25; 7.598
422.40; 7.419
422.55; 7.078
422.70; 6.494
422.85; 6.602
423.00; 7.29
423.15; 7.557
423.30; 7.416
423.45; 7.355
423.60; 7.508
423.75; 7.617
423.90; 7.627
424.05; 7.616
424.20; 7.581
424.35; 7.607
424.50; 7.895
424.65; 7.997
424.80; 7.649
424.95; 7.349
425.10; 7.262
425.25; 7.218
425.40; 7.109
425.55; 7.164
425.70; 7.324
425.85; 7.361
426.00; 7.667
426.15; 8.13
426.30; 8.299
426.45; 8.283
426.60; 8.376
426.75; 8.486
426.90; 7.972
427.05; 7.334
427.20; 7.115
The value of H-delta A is 0.12 nm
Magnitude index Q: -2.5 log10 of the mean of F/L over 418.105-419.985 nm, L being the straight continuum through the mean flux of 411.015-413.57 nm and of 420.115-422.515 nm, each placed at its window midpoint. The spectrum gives 0.09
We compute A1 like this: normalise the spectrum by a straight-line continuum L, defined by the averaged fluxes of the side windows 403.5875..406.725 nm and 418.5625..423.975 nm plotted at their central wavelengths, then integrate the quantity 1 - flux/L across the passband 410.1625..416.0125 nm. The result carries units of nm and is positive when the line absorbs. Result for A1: -0.180 nm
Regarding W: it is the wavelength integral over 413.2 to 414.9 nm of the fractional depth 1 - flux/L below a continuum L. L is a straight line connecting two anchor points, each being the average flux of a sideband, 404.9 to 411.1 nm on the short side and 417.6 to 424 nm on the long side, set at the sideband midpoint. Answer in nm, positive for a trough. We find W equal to -0.121 nm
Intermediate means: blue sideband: 6.98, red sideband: 7.24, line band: 7.61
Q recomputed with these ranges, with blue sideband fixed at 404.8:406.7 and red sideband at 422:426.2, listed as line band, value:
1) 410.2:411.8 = 0.058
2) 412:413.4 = -0.027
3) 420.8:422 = -0.062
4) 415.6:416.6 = -0.063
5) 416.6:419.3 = 0.021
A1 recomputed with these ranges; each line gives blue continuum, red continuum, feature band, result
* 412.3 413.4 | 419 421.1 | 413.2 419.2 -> -0.241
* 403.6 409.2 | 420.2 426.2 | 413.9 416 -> -0.066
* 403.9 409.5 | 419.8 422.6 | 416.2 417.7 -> -0.036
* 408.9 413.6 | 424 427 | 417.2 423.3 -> 0.219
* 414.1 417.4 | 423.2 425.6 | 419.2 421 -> 0.157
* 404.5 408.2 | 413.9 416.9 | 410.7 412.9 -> 0.017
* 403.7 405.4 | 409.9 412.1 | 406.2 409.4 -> -0.244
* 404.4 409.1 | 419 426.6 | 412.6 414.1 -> -0.044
